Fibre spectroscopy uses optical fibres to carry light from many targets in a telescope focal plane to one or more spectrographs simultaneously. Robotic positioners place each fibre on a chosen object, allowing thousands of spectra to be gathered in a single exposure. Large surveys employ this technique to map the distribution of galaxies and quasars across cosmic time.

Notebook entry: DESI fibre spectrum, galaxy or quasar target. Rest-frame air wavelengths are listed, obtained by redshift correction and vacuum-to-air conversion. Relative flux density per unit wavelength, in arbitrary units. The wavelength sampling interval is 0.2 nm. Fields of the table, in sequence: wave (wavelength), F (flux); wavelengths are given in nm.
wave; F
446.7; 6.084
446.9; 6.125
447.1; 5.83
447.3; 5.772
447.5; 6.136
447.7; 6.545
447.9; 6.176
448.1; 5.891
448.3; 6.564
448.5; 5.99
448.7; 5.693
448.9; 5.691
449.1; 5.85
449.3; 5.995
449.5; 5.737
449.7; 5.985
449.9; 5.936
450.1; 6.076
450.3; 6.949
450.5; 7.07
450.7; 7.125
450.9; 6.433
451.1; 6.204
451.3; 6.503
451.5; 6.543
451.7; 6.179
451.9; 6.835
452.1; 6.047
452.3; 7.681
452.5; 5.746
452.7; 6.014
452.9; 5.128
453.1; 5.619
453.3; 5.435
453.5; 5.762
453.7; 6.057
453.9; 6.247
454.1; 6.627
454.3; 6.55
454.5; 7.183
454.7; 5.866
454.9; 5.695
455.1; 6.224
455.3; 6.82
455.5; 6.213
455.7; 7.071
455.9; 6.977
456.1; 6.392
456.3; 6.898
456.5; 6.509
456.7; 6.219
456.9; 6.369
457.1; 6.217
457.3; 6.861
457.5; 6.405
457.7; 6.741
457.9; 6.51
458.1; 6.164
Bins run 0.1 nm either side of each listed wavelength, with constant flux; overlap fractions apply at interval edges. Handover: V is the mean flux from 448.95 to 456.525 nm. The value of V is 6.31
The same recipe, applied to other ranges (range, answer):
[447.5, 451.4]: 6.23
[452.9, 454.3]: 5.94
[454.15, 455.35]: 6.38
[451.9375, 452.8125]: 6.39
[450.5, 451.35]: 6.63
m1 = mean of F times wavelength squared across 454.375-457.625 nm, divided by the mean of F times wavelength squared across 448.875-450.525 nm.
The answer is 1.1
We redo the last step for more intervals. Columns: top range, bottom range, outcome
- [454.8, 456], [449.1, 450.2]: 1.12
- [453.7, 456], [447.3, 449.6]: 1.11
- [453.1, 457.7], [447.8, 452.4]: 1.04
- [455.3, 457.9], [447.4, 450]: 1.13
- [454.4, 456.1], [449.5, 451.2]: 1.03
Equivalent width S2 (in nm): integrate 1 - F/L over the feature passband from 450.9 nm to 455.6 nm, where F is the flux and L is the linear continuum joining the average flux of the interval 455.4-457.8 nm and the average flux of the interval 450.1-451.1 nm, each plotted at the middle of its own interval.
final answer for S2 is 0.31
